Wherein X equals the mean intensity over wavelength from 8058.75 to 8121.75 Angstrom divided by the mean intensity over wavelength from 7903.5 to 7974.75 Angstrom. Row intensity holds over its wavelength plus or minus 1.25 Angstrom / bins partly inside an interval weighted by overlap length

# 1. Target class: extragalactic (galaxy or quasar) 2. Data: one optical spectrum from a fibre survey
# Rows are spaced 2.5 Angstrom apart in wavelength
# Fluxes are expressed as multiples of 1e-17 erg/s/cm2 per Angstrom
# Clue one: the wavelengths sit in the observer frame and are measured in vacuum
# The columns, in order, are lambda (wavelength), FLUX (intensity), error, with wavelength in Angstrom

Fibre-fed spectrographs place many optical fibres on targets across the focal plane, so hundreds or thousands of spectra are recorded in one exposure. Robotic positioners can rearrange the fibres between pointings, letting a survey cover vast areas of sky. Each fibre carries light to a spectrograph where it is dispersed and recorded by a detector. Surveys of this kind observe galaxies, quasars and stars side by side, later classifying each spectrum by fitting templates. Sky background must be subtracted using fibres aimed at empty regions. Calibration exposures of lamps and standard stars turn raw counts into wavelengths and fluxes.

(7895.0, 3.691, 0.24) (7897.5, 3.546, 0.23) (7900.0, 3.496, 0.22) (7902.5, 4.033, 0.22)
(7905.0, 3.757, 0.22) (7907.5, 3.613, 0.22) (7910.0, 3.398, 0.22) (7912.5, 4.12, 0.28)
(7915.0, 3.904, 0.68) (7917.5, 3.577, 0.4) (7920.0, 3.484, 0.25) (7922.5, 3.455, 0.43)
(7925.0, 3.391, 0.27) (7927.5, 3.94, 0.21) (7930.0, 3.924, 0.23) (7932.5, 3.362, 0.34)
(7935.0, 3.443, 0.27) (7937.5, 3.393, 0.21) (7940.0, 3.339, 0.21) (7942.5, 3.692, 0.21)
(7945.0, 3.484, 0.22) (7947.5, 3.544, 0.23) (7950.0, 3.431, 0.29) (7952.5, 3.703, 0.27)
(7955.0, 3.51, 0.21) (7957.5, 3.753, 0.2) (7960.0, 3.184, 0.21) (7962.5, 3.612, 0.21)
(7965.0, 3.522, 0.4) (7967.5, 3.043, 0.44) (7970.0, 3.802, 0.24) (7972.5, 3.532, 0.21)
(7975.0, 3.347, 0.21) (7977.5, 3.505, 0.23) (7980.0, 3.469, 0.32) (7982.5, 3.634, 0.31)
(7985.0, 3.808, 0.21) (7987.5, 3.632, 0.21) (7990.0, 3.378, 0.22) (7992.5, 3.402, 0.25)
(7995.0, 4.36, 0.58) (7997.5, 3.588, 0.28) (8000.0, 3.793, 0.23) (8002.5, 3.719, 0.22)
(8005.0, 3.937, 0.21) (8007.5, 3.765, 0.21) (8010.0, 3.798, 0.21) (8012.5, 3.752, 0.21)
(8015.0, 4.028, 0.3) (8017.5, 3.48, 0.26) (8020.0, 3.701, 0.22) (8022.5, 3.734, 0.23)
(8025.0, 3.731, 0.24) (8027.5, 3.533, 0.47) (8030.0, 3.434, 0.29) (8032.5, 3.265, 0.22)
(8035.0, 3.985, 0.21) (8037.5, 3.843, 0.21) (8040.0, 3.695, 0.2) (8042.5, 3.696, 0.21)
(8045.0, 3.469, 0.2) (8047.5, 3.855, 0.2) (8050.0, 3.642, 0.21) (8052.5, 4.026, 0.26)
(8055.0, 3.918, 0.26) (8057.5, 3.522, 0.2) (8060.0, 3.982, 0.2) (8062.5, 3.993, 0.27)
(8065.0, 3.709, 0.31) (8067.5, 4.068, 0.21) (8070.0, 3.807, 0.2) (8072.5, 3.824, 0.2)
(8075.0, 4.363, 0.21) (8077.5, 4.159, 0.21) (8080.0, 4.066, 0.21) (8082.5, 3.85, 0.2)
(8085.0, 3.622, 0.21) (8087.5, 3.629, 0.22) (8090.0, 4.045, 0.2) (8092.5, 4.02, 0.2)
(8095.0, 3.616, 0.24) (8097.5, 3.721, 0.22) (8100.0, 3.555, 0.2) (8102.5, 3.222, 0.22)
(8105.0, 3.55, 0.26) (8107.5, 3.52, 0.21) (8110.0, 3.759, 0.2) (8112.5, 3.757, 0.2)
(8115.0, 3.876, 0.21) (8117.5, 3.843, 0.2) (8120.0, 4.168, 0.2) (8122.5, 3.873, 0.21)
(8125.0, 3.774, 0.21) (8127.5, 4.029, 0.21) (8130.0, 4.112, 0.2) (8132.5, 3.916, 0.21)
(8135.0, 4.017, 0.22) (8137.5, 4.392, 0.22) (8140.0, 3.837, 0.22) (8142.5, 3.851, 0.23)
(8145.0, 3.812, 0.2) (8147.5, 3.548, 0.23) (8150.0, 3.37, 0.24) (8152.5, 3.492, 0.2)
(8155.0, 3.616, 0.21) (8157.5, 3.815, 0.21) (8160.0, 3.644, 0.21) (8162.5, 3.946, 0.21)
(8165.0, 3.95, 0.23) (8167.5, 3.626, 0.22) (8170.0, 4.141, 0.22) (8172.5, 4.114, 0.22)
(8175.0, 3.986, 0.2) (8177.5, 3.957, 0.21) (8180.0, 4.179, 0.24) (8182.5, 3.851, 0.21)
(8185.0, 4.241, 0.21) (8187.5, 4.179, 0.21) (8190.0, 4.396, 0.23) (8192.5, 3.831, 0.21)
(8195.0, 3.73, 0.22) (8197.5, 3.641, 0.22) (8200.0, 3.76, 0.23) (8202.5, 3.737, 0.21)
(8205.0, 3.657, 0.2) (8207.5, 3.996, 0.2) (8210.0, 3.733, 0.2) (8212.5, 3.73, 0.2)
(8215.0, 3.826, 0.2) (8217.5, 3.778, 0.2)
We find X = 1.07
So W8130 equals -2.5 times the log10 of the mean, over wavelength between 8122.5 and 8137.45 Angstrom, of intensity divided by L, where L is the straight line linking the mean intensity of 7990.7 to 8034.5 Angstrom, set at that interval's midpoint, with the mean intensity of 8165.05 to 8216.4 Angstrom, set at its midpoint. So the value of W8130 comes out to -0.04 mag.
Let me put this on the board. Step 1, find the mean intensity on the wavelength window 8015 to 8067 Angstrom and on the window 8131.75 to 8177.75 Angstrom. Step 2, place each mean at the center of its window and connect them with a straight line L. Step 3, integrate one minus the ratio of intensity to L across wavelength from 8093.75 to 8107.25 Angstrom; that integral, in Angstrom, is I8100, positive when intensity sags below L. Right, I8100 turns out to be 0.9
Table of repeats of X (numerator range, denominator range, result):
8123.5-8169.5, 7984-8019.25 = 1.02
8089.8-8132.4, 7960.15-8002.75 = 1.06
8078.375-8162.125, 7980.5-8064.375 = 1.02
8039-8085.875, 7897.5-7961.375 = 1.07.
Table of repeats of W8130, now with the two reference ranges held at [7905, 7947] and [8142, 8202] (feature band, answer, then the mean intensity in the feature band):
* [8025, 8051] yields 0.021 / 3.65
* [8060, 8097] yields -0.042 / 3.91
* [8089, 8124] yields 0.012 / 3.75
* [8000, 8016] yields -0.041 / 3.83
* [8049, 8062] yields -0.027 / 3.83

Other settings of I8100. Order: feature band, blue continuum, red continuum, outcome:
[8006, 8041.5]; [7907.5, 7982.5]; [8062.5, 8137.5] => 0.07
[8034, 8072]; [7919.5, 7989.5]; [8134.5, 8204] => -1.25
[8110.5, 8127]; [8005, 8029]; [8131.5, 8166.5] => -0.43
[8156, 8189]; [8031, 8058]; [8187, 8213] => -1.26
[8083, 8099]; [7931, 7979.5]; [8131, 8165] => -0.30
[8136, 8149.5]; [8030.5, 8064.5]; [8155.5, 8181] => 0.09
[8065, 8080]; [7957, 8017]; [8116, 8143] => -0.67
